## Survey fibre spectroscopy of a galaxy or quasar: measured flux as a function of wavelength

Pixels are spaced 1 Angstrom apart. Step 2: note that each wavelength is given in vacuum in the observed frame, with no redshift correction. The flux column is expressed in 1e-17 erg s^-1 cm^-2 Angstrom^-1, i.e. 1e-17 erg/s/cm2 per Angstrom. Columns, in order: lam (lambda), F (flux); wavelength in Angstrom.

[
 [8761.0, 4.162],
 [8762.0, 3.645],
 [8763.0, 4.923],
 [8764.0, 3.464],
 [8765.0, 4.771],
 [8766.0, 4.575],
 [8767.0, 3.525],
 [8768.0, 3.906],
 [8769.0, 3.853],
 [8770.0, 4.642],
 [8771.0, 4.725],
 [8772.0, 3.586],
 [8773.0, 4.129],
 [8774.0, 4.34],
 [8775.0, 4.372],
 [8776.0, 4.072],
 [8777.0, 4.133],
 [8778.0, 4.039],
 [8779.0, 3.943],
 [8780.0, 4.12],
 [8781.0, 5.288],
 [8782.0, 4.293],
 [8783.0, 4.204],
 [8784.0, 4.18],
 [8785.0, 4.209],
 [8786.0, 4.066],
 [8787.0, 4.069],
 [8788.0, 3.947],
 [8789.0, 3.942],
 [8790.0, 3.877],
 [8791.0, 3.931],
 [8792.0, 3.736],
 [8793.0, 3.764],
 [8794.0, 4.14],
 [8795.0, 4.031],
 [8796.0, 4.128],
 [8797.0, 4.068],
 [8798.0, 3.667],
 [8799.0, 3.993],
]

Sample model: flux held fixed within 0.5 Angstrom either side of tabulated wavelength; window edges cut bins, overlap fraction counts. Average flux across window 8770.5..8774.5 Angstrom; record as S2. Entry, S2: 4.2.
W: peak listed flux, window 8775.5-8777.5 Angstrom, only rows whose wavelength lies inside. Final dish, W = 4.133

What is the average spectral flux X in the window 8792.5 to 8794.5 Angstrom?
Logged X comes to 3.95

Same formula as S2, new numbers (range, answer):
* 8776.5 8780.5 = 4.06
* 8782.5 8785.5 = 4.2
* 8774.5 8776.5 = 4.22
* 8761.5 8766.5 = 4.28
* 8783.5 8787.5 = 4.13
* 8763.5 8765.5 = 4.12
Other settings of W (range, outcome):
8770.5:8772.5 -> 4.725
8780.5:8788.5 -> 5.288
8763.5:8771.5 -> 4.771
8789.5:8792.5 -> 3.931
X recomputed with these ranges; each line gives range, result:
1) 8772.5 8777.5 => 4.21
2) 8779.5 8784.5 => 4.42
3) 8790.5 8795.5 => 3.92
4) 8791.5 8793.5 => 3.75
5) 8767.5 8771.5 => 4.28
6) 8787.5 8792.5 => 3.89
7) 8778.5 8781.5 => 4.45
